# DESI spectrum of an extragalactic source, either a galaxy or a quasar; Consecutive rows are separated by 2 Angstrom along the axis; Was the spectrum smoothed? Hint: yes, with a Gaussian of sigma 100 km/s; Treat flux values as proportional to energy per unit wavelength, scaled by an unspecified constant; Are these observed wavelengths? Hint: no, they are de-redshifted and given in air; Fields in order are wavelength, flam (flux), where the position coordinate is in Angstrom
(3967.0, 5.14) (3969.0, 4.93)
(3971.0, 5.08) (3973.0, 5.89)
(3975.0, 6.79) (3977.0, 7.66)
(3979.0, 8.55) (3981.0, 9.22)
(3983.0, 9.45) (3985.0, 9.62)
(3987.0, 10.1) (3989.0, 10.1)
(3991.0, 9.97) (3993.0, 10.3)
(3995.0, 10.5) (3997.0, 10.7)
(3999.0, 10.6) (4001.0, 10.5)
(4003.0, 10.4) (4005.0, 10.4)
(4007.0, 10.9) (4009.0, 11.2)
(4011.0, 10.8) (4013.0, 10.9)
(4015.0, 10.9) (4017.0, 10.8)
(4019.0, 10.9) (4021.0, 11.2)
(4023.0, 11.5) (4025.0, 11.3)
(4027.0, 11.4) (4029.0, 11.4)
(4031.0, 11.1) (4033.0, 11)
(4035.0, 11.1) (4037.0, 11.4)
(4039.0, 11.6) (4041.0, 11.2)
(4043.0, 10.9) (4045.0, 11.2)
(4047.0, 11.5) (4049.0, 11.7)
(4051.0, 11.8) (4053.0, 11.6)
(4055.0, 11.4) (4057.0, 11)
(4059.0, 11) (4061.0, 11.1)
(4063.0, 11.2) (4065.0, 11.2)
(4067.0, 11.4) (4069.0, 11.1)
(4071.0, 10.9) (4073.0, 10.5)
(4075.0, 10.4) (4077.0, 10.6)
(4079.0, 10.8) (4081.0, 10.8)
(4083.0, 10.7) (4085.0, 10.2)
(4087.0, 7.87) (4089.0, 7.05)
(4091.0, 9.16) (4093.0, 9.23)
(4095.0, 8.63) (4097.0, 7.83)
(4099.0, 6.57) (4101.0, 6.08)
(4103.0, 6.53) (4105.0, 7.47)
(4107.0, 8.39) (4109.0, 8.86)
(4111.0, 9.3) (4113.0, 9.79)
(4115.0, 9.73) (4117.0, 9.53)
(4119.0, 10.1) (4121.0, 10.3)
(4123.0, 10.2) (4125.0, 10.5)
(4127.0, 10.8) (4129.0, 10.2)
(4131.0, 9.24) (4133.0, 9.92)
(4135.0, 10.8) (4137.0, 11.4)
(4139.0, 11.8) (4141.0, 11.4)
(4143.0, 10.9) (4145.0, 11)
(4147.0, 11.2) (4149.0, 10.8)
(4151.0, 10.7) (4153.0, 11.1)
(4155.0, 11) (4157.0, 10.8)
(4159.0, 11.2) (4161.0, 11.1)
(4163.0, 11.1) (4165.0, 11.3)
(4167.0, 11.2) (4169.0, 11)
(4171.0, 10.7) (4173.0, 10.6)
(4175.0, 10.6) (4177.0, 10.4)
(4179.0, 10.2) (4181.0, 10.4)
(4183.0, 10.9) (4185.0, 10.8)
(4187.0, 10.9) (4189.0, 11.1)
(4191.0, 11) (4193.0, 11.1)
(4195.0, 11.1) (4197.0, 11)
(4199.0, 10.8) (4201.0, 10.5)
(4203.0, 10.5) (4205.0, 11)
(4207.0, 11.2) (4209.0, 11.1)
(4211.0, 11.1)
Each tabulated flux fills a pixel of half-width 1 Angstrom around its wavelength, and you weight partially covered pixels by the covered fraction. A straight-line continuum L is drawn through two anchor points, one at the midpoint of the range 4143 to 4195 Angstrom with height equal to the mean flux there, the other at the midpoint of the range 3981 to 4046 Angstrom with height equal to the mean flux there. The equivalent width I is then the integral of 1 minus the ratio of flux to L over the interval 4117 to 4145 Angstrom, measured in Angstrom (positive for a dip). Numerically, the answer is 0.8 Angstrom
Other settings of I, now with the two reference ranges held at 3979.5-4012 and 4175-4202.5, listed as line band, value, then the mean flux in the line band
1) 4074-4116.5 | 6.7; 8.86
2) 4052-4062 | -0.8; 11.2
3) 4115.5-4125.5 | 0.5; 10.1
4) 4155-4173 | -0.5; 11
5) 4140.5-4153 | -0.4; 11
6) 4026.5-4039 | -1.1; 11.3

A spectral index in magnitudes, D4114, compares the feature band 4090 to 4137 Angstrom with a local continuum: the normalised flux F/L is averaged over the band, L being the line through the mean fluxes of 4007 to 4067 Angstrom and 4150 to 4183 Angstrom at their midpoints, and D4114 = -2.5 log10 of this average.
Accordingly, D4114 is 0.20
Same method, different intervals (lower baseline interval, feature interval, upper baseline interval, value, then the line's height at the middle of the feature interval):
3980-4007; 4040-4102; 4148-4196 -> 0.03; 10.5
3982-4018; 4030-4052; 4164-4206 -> -0.08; 10.5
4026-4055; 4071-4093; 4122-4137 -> 0.11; 10.9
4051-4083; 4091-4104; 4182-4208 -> 0.40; 11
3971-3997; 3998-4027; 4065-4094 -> -0.17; 9.27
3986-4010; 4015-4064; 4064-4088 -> -0.07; 10.5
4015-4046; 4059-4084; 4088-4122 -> -0.13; 9.71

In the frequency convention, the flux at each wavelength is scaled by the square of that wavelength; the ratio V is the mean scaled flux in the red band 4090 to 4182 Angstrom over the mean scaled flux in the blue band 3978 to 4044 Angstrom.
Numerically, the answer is 1.00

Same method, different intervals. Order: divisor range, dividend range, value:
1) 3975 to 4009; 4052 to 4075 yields 1.16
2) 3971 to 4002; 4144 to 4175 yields 1.30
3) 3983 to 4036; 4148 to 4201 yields 1.10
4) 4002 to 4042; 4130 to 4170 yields 1.05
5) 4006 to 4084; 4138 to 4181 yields 1.04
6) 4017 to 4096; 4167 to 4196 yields 1.06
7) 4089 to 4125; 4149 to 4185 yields 1.28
